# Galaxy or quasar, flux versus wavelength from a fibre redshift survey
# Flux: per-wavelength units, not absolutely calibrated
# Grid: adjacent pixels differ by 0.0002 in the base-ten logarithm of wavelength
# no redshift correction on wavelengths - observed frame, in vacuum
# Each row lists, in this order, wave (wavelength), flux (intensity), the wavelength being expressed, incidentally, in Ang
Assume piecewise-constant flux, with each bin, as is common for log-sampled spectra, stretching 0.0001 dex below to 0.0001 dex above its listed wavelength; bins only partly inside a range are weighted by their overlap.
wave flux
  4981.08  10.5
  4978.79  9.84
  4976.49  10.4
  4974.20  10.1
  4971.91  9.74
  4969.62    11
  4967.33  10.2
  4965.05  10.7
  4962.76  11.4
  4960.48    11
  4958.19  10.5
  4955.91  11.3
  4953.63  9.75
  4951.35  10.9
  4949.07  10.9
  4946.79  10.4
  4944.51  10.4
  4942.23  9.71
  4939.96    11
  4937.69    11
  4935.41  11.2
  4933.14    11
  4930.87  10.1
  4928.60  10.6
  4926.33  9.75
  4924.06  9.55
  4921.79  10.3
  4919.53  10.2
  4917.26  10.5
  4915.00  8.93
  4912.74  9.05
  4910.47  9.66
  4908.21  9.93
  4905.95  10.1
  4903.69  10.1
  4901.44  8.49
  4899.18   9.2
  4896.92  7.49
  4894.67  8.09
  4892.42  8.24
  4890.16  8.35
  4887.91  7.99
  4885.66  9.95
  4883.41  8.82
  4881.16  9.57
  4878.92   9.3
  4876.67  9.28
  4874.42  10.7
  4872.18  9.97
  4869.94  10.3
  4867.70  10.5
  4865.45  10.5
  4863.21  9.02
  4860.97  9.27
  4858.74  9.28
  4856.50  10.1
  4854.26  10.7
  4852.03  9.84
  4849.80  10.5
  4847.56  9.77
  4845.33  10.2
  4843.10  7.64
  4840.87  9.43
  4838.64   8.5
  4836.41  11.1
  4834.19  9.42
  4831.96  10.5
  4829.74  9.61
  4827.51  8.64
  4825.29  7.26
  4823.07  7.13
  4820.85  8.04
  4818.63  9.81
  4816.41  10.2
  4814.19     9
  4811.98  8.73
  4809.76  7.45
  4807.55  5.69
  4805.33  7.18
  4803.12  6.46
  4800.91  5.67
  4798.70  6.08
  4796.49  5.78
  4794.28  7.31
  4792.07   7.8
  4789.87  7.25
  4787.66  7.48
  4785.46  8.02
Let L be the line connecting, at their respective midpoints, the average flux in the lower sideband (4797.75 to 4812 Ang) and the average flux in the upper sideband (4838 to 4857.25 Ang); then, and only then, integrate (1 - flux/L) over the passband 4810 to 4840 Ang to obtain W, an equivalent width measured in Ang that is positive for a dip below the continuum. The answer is -3.80 Ang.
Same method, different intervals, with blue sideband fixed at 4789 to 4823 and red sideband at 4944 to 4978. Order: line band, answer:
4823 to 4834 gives -1.2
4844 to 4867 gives -3.9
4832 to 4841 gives -1.8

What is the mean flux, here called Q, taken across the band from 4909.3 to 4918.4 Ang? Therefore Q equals 9.53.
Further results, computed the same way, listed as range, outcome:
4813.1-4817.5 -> 9.59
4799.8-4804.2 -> 6.07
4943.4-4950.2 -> 10.6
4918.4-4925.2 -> 10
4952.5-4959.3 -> 10.5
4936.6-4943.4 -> 10.6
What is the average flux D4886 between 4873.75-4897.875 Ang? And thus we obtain 8.86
